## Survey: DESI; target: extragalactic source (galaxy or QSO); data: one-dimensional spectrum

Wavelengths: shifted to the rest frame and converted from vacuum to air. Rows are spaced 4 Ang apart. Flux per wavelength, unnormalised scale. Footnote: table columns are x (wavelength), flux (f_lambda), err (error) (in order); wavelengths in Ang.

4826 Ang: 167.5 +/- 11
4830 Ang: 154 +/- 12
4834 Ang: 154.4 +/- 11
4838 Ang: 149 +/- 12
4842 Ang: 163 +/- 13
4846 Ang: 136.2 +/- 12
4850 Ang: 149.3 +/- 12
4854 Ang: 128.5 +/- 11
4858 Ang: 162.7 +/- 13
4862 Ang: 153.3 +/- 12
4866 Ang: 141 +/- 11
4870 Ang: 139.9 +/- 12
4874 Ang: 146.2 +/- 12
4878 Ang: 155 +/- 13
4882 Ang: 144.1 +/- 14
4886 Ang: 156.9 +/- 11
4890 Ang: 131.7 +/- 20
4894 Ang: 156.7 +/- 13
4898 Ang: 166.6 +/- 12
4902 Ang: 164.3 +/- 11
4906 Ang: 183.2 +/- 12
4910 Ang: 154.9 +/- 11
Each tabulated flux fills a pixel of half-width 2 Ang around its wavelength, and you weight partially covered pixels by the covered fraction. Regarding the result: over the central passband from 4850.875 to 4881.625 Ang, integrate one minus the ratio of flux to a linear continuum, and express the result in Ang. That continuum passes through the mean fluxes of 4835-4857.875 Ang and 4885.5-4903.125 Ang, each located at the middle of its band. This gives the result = 0.7 Ang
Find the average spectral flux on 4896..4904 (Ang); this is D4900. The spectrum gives 165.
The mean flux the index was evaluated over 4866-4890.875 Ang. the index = 146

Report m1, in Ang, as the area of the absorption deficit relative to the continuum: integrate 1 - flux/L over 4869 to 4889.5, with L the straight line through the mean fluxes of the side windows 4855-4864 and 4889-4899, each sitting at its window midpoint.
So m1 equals 0.8 Ang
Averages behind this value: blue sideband 155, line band 148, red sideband 152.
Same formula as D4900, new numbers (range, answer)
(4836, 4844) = 156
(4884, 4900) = 153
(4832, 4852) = 150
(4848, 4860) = 147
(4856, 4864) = 158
